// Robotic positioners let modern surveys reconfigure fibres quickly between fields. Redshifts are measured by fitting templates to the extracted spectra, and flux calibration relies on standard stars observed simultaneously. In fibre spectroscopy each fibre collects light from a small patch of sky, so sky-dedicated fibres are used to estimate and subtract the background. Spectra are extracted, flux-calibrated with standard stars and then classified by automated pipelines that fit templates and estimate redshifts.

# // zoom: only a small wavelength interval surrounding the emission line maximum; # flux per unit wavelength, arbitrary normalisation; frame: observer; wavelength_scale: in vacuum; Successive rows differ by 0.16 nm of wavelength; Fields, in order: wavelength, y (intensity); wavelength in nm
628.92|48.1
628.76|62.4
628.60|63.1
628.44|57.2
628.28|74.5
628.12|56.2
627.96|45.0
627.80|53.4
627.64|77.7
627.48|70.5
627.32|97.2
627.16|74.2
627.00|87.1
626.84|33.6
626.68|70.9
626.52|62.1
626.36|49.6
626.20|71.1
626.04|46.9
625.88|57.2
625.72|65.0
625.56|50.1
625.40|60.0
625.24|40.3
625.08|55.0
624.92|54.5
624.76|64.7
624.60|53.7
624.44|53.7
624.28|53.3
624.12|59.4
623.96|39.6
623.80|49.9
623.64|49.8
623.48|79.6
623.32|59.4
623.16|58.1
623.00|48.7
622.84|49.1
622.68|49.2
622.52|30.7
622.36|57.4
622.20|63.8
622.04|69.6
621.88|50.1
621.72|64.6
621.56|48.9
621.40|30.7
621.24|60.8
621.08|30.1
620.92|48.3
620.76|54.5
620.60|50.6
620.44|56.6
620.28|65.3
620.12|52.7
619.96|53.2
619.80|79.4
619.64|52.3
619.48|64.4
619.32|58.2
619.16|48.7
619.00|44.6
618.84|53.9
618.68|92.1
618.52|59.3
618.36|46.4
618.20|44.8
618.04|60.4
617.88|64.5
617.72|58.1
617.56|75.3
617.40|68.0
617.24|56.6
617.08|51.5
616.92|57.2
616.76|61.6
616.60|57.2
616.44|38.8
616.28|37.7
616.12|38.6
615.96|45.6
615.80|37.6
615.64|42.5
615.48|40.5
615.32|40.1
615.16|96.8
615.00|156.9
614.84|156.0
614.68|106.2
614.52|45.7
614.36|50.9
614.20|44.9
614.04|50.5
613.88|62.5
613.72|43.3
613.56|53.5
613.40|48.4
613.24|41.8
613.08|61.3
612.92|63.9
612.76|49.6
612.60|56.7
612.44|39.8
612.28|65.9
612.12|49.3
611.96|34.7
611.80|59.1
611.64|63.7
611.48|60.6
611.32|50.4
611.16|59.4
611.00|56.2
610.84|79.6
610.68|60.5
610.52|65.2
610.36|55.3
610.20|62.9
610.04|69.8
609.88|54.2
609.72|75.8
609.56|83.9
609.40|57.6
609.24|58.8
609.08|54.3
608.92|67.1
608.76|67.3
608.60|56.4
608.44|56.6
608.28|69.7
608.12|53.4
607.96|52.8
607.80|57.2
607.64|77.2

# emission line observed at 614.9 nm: Hbeta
